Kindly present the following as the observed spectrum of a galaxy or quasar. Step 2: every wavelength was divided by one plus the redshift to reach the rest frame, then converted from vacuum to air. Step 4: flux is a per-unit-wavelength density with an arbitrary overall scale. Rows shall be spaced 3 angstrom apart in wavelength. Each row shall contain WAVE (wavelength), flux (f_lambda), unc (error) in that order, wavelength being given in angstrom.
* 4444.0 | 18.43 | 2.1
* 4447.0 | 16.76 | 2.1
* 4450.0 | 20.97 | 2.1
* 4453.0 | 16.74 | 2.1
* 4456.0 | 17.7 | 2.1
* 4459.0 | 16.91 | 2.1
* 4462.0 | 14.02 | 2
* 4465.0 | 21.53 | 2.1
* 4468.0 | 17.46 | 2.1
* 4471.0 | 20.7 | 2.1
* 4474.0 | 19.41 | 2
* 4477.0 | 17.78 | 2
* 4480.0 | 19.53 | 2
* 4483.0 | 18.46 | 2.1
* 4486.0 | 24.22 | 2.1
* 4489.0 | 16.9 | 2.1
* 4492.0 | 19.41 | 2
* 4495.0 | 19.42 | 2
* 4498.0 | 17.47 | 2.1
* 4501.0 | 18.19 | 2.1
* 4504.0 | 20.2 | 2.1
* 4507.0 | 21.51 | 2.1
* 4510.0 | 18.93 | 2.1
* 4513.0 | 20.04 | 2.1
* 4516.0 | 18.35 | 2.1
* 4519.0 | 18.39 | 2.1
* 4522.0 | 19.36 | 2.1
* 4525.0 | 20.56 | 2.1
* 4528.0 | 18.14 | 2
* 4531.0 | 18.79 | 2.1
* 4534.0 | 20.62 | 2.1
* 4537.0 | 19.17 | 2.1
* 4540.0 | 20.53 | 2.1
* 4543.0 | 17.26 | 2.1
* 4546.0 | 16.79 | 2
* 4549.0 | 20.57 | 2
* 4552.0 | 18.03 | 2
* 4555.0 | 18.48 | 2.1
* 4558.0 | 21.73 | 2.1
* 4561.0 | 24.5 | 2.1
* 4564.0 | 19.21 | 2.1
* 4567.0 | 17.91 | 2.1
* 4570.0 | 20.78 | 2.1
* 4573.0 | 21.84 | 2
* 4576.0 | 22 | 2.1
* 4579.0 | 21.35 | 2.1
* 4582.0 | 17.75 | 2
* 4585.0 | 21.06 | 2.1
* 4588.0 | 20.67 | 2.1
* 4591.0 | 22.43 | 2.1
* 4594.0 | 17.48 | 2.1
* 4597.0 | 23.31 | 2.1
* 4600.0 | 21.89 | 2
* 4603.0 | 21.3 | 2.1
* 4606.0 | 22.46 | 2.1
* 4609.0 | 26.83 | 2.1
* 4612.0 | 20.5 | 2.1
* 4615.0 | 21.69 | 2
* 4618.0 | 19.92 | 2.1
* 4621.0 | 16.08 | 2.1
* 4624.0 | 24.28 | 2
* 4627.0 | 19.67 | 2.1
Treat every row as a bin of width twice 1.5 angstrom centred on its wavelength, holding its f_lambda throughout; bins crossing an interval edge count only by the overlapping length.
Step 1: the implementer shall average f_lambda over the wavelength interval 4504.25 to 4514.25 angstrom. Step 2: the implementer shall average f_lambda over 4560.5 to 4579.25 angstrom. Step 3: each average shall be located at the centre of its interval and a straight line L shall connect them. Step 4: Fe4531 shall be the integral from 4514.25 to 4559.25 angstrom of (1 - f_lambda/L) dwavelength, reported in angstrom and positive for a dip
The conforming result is 3.0 angstrom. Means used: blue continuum 20.2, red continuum 20.9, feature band 19.1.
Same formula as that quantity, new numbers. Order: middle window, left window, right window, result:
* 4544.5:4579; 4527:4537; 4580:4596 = -0.97 angstrom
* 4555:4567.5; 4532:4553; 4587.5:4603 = -0.63 angstrom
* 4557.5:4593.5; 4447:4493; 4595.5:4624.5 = 0.29 angstrom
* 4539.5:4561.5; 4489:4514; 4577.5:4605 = 0.69 angstrom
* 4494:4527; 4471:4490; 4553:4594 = 0.99 angstrom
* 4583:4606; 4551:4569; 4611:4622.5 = -1.70 angstrom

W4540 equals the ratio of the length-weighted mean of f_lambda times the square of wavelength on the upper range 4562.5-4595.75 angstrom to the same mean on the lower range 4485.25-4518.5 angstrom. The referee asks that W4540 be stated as 1.08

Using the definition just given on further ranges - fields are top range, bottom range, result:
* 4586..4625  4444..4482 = 1.25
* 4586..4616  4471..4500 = 1.19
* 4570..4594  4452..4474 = 1.22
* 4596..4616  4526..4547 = 1.23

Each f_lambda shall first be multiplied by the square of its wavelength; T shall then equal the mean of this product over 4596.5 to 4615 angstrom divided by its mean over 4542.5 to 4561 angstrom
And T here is 1.2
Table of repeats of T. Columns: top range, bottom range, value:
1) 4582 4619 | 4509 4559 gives 1.16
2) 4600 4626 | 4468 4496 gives 1.18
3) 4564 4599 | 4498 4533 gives 1.10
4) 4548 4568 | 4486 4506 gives 1.08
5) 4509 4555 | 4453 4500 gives 1.04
